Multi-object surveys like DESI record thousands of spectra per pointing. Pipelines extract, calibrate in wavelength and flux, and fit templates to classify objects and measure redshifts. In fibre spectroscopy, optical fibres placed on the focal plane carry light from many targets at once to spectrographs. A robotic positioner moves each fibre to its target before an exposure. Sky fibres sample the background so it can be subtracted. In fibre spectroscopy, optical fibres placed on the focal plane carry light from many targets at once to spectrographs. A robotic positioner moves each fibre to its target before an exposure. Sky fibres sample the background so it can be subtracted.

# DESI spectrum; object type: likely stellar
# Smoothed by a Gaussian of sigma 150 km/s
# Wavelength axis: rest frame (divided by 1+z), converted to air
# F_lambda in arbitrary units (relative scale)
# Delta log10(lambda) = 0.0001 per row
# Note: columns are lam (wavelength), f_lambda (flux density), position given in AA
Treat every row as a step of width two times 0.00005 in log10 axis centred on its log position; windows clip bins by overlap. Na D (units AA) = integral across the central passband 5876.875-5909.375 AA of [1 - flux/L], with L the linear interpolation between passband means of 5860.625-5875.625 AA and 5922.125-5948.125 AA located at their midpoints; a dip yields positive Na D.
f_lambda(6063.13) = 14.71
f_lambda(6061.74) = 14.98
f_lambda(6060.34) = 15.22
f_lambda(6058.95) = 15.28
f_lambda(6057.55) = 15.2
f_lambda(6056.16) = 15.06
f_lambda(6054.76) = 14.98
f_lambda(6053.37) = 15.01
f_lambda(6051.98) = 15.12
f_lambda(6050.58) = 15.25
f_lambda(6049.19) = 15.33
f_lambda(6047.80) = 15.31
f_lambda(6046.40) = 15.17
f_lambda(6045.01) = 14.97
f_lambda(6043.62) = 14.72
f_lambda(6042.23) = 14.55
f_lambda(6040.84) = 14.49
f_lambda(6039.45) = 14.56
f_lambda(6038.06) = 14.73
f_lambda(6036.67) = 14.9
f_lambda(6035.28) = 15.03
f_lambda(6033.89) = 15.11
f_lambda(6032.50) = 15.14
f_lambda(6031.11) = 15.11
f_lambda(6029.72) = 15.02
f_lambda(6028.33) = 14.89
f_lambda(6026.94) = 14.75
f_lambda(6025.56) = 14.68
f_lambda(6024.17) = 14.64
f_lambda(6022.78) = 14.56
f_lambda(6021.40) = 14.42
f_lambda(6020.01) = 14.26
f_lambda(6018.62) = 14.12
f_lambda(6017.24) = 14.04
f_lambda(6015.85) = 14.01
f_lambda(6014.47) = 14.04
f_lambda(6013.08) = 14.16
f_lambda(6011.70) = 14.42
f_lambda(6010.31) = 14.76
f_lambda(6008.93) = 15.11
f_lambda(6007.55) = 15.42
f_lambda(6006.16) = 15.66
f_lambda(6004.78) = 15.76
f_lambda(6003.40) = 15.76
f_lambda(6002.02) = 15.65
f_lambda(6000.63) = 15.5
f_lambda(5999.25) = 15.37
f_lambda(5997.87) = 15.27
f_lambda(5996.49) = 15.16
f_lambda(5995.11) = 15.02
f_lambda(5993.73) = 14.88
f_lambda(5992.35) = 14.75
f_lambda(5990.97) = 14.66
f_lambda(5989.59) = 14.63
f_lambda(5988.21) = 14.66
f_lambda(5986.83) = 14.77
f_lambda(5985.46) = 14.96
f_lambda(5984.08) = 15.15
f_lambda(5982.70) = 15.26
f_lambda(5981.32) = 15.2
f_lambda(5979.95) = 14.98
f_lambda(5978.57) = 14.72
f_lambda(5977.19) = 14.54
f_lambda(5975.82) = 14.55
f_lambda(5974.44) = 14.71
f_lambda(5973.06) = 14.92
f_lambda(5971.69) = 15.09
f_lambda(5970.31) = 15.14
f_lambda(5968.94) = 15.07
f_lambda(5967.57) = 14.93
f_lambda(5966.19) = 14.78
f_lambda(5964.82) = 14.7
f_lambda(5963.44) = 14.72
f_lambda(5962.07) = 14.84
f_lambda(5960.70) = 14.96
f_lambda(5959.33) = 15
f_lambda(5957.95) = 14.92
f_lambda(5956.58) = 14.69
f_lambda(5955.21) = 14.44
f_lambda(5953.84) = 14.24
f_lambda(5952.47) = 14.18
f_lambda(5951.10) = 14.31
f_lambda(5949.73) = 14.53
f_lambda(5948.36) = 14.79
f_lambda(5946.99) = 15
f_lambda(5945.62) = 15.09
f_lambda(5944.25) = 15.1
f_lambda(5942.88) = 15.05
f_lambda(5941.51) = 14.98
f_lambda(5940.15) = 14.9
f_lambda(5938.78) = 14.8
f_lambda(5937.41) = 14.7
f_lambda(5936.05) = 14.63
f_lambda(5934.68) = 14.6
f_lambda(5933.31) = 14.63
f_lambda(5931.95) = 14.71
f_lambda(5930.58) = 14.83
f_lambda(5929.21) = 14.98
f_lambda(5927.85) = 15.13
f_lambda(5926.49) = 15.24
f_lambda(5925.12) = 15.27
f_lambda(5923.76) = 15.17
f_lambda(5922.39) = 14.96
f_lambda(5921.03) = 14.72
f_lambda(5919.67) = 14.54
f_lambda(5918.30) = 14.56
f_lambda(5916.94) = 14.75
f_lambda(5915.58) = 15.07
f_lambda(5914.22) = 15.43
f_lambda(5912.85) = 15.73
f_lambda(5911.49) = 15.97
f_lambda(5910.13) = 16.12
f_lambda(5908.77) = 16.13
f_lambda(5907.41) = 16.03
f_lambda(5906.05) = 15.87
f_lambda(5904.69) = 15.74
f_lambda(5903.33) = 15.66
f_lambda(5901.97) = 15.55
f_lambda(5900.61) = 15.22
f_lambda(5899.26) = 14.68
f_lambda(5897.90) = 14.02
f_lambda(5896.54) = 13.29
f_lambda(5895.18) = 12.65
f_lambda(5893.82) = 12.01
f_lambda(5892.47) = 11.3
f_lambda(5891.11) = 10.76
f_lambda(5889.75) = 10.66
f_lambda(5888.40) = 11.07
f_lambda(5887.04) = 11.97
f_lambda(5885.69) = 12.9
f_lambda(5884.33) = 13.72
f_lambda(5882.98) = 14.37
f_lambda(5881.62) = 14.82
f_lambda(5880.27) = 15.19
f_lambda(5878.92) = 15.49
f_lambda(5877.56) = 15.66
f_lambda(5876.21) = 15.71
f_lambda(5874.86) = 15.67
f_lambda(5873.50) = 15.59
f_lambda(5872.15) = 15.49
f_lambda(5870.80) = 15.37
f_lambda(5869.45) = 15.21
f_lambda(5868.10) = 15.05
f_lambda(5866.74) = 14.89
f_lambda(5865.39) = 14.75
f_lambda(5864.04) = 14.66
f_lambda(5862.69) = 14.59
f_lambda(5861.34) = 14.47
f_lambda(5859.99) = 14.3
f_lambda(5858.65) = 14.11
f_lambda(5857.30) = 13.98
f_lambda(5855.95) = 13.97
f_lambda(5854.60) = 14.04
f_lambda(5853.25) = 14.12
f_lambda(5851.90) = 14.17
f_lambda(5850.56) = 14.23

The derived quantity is 2.31 AA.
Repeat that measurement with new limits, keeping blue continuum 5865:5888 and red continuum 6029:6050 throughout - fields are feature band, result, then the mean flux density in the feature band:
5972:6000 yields -0.05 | 14.9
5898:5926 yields -0.99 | 15.3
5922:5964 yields 0.06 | 14.8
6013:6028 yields 0.57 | 14.4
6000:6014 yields -0.27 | 15.2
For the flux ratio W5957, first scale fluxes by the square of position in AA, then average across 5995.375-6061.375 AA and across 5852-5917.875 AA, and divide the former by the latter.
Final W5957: 1.1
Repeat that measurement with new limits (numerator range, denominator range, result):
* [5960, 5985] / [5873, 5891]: 1.10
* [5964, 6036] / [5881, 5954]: 1.06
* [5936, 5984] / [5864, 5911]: 1.06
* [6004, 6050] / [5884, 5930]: 1.07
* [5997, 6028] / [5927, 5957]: 1.03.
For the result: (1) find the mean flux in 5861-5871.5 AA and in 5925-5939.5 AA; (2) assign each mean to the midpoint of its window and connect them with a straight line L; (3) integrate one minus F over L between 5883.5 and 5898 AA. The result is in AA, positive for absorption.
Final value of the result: 2.6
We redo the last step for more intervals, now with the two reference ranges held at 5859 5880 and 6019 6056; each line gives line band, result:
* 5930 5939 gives 0.2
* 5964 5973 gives 0.0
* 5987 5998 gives 0.1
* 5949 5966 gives 0.4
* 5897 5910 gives -0.3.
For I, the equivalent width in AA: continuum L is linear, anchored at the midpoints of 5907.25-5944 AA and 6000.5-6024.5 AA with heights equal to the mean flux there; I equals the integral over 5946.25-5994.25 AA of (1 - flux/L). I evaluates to 0.4 AA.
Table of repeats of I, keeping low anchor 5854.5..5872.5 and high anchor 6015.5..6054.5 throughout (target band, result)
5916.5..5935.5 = -0.2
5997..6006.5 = -0.5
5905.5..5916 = -0.8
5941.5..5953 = 0.0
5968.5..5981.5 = -0.1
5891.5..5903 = 0.9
